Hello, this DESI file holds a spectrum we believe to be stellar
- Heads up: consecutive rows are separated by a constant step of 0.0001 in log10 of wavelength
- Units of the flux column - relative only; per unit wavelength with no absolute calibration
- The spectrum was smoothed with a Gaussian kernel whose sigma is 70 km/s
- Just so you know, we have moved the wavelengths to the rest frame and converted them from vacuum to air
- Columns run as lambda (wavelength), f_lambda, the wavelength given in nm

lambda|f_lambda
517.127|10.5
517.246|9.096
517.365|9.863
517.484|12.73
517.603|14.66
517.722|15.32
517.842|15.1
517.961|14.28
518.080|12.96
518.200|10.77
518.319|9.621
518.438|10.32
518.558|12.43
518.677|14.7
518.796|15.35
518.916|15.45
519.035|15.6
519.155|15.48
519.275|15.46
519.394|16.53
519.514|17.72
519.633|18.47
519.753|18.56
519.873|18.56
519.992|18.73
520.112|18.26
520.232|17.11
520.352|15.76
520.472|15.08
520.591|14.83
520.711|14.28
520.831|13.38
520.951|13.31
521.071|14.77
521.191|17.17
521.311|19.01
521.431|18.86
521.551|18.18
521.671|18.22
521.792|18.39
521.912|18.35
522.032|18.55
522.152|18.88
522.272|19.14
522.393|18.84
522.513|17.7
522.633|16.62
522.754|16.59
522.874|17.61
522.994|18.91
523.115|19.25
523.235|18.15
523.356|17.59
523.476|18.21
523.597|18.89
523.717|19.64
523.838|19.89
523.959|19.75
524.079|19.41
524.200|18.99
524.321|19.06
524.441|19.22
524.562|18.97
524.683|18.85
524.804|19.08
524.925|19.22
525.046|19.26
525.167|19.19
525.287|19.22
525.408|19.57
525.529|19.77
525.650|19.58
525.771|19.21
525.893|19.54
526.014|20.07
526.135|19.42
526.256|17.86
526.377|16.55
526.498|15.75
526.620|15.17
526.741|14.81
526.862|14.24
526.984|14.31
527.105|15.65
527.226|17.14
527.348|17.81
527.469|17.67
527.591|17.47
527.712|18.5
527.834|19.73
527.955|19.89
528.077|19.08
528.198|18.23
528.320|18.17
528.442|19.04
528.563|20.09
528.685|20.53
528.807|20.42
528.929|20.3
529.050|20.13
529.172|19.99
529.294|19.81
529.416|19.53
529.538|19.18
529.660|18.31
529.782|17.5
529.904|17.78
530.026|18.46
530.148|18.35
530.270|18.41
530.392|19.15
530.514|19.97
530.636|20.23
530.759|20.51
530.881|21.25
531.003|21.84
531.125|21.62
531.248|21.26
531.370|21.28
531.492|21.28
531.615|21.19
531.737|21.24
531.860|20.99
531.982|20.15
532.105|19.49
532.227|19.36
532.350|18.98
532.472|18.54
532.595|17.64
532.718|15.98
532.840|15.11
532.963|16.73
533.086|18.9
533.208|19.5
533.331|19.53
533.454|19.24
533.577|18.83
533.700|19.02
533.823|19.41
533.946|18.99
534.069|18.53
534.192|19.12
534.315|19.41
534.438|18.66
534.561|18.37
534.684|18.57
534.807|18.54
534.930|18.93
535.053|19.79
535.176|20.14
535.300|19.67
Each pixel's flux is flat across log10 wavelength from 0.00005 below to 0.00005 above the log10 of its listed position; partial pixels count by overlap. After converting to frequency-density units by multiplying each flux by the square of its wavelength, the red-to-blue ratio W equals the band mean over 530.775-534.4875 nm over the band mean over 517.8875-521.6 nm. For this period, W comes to 1.3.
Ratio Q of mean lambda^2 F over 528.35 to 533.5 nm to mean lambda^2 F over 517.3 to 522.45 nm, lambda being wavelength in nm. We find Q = 1.3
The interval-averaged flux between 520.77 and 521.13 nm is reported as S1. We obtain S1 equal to 13.8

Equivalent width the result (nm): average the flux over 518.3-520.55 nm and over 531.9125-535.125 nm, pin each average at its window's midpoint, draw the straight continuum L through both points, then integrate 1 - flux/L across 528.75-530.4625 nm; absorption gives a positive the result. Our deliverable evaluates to -0.12 nm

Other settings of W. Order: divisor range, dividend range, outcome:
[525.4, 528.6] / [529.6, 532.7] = 1.12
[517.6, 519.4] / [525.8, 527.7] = 1.26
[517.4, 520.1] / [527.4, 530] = 1.33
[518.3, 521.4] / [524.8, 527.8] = 1.16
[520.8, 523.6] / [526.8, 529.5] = 1.07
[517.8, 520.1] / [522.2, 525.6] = 1.27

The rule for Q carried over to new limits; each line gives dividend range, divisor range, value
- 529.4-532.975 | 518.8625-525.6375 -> 1.12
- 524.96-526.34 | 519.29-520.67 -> 1.15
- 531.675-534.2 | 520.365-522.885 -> 1.15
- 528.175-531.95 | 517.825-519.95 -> 1.39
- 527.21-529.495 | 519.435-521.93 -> 1.16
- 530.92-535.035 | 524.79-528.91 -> 1.08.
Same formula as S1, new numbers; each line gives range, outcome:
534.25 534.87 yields 18.7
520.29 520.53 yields 15.4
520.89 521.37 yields 16.1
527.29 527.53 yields 17.8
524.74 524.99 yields 19.1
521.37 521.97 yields 18.4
